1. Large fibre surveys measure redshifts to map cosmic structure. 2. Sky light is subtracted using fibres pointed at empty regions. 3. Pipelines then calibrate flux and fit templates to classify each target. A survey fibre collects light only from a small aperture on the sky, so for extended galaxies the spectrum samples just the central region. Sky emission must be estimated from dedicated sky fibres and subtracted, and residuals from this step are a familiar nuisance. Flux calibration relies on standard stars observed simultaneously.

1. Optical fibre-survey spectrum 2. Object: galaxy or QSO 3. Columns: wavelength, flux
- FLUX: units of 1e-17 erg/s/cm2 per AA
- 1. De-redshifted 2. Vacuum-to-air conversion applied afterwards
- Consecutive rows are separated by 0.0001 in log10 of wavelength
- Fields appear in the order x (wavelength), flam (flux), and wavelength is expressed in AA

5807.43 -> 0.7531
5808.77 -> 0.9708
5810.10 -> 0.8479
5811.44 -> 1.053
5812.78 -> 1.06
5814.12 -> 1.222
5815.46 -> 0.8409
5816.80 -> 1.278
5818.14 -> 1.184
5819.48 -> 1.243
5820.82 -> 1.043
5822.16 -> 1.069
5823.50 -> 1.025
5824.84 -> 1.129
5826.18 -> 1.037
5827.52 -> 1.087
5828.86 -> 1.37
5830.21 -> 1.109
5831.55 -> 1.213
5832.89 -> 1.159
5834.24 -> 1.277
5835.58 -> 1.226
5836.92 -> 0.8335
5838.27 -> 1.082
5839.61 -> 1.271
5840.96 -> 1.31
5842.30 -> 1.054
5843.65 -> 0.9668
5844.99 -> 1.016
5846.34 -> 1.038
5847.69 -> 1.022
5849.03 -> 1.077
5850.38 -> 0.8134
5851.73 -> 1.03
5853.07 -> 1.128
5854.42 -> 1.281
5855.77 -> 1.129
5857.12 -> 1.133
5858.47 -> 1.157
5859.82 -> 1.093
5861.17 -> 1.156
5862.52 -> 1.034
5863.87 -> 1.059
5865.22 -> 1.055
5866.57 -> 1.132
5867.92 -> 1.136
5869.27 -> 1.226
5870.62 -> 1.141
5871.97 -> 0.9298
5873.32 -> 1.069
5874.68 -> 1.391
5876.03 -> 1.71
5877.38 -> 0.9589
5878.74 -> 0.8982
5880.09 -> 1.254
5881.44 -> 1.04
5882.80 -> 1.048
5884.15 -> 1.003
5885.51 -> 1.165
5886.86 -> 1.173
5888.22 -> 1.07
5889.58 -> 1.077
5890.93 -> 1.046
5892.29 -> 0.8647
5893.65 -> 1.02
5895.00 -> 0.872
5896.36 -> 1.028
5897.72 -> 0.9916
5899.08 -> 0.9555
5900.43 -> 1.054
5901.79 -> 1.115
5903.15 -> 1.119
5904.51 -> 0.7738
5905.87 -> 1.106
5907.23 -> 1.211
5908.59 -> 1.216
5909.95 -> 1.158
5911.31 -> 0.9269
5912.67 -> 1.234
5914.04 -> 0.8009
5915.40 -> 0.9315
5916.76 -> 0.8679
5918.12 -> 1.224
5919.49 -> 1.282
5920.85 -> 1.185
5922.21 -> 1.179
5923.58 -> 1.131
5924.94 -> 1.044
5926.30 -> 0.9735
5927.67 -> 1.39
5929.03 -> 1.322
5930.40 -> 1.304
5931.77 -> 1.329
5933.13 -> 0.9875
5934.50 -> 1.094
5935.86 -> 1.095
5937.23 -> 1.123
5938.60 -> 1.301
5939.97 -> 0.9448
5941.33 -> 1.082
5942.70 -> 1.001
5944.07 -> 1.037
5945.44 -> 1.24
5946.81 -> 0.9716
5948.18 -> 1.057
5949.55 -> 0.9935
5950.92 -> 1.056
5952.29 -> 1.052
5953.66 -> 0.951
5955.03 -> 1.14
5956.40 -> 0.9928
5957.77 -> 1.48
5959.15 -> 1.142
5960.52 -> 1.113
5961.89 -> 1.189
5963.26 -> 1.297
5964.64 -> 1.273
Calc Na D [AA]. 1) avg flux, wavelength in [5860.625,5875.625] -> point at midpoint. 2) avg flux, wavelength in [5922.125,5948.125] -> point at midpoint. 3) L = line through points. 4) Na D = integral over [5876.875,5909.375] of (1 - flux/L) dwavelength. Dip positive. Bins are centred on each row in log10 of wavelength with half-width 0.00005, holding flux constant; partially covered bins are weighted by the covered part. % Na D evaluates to 2.5 AA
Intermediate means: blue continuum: 1.13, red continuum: 1.13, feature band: 1.04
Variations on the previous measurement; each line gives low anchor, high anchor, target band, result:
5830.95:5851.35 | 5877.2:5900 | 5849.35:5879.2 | -1.77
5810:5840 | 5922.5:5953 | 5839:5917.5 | 2.77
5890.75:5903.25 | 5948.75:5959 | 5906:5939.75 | -2.93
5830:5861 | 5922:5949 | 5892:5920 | 2.11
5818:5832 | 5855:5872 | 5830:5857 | 0.54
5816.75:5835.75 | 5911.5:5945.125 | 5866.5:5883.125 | -0.18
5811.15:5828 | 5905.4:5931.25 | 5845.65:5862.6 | 0.38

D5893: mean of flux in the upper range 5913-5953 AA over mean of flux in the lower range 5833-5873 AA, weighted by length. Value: 1.0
